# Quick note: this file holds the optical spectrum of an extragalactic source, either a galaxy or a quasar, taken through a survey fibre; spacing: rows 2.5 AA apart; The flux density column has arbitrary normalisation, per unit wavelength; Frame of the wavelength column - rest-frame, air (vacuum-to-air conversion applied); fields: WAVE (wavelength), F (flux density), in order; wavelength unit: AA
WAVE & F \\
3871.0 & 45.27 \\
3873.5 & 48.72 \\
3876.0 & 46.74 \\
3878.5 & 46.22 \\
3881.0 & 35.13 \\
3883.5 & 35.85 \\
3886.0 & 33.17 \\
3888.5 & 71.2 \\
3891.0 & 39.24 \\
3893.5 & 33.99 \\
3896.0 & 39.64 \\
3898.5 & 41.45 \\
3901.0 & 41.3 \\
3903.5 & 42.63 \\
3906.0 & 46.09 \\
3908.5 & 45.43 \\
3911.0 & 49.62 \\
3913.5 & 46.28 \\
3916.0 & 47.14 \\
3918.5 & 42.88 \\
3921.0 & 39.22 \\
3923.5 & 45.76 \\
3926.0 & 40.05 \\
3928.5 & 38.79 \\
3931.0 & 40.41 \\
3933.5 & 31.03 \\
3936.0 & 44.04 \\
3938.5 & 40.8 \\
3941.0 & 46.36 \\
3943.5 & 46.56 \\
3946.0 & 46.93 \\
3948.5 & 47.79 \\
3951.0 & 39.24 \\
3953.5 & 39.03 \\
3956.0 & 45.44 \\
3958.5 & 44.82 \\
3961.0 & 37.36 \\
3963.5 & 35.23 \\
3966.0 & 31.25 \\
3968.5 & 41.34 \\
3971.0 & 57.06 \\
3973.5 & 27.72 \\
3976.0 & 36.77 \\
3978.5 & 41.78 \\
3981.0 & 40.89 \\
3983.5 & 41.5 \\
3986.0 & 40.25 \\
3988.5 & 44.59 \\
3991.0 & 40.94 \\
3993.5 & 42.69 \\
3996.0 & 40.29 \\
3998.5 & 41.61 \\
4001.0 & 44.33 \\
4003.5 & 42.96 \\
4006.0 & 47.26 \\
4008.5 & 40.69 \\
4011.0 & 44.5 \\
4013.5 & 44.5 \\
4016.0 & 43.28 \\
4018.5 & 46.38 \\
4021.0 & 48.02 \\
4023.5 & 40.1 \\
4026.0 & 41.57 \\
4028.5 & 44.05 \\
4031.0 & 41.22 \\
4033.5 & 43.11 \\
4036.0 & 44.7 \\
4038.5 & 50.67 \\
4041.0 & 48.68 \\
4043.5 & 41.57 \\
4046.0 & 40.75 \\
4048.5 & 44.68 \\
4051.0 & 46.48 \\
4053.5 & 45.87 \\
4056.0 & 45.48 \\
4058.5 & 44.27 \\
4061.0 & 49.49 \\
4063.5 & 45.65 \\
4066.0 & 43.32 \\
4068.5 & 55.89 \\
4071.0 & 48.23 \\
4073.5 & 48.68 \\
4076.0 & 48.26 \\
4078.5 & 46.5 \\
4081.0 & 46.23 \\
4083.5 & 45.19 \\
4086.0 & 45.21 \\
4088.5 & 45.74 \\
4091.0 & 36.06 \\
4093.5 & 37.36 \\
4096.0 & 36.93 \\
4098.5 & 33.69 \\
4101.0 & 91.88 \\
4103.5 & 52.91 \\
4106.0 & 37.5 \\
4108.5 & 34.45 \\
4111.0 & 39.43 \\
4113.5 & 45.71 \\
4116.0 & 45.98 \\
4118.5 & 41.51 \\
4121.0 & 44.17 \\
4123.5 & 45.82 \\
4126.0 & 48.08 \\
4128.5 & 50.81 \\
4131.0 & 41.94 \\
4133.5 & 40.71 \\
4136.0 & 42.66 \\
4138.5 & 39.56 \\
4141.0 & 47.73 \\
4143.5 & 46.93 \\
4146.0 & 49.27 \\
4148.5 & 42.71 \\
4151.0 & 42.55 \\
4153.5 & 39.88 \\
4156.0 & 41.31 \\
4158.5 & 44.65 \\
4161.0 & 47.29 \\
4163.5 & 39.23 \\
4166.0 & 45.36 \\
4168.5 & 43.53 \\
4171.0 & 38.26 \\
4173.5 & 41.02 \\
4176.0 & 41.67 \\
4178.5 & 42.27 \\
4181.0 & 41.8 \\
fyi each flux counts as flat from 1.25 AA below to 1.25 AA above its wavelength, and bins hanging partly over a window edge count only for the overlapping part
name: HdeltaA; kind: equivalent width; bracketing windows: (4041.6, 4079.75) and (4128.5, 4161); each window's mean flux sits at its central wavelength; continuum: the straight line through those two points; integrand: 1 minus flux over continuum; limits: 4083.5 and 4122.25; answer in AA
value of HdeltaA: 0.41 AA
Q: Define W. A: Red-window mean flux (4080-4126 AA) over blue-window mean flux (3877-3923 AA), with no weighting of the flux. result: 1.04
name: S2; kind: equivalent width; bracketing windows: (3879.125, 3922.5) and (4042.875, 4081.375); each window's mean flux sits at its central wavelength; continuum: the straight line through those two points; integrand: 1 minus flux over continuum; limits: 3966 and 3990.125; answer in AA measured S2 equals 2.08 AA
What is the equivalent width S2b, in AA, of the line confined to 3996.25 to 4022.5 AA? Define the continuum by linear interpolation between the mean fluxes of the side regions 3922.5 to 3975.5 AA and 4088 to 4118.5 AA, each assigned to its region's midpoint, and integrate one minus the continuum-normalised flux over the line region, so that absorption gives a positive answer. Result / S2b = -1.0 AA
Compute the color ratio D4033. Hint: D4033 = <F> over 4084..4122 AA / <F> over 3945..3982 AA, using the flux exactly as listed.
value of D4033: 1.09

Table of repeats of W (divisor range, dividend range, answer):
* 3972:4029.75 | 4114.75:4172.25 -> 1.04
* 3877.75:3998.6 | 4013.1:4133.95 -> 1.08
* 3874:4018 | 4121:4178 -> 1.03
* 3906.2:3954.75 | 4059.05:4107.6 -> 1.09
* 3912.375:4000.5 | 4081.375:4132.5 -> 1.08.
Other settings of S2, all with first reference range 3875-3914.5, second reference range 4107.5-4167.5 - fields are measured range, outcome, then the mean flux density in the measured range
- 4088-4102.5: -1.16 AA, 47.1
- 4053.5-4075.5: -2.00 AA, 47.5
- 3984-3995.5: 0.40 AA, 42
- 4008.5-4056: -0.92 AA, 44.4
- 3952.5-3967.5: 1.57 AA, 38.9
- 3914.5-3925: -0.09 AA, 43.7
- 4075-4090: -0.82 AA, 46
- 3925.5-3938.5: 1.32 AA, 39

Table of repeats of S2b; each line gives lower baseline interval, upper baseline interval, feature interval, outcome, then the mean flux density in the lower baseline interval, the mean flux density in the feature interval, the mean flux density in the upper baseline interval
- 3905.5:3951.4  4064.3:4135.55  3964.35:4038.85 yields 3.3 AA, 43.4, 42.4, 45.6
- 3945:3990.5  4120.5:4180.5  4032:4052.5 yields -1.4 AA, 41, 45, 43.6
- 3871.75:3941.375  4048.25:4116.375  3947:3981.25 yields 2.7 AA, 42.8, 40.4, 46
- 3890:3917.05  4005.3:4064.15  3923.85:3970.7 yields 2.4 AA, 43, 41.3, 44.7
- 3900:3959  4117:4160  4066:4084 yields -1.8 AA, 43.2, 48.2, 44.2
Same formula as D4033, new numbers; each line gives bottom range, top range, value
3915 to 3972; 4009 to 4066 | 1.06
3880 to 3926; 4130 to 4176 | 1.00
